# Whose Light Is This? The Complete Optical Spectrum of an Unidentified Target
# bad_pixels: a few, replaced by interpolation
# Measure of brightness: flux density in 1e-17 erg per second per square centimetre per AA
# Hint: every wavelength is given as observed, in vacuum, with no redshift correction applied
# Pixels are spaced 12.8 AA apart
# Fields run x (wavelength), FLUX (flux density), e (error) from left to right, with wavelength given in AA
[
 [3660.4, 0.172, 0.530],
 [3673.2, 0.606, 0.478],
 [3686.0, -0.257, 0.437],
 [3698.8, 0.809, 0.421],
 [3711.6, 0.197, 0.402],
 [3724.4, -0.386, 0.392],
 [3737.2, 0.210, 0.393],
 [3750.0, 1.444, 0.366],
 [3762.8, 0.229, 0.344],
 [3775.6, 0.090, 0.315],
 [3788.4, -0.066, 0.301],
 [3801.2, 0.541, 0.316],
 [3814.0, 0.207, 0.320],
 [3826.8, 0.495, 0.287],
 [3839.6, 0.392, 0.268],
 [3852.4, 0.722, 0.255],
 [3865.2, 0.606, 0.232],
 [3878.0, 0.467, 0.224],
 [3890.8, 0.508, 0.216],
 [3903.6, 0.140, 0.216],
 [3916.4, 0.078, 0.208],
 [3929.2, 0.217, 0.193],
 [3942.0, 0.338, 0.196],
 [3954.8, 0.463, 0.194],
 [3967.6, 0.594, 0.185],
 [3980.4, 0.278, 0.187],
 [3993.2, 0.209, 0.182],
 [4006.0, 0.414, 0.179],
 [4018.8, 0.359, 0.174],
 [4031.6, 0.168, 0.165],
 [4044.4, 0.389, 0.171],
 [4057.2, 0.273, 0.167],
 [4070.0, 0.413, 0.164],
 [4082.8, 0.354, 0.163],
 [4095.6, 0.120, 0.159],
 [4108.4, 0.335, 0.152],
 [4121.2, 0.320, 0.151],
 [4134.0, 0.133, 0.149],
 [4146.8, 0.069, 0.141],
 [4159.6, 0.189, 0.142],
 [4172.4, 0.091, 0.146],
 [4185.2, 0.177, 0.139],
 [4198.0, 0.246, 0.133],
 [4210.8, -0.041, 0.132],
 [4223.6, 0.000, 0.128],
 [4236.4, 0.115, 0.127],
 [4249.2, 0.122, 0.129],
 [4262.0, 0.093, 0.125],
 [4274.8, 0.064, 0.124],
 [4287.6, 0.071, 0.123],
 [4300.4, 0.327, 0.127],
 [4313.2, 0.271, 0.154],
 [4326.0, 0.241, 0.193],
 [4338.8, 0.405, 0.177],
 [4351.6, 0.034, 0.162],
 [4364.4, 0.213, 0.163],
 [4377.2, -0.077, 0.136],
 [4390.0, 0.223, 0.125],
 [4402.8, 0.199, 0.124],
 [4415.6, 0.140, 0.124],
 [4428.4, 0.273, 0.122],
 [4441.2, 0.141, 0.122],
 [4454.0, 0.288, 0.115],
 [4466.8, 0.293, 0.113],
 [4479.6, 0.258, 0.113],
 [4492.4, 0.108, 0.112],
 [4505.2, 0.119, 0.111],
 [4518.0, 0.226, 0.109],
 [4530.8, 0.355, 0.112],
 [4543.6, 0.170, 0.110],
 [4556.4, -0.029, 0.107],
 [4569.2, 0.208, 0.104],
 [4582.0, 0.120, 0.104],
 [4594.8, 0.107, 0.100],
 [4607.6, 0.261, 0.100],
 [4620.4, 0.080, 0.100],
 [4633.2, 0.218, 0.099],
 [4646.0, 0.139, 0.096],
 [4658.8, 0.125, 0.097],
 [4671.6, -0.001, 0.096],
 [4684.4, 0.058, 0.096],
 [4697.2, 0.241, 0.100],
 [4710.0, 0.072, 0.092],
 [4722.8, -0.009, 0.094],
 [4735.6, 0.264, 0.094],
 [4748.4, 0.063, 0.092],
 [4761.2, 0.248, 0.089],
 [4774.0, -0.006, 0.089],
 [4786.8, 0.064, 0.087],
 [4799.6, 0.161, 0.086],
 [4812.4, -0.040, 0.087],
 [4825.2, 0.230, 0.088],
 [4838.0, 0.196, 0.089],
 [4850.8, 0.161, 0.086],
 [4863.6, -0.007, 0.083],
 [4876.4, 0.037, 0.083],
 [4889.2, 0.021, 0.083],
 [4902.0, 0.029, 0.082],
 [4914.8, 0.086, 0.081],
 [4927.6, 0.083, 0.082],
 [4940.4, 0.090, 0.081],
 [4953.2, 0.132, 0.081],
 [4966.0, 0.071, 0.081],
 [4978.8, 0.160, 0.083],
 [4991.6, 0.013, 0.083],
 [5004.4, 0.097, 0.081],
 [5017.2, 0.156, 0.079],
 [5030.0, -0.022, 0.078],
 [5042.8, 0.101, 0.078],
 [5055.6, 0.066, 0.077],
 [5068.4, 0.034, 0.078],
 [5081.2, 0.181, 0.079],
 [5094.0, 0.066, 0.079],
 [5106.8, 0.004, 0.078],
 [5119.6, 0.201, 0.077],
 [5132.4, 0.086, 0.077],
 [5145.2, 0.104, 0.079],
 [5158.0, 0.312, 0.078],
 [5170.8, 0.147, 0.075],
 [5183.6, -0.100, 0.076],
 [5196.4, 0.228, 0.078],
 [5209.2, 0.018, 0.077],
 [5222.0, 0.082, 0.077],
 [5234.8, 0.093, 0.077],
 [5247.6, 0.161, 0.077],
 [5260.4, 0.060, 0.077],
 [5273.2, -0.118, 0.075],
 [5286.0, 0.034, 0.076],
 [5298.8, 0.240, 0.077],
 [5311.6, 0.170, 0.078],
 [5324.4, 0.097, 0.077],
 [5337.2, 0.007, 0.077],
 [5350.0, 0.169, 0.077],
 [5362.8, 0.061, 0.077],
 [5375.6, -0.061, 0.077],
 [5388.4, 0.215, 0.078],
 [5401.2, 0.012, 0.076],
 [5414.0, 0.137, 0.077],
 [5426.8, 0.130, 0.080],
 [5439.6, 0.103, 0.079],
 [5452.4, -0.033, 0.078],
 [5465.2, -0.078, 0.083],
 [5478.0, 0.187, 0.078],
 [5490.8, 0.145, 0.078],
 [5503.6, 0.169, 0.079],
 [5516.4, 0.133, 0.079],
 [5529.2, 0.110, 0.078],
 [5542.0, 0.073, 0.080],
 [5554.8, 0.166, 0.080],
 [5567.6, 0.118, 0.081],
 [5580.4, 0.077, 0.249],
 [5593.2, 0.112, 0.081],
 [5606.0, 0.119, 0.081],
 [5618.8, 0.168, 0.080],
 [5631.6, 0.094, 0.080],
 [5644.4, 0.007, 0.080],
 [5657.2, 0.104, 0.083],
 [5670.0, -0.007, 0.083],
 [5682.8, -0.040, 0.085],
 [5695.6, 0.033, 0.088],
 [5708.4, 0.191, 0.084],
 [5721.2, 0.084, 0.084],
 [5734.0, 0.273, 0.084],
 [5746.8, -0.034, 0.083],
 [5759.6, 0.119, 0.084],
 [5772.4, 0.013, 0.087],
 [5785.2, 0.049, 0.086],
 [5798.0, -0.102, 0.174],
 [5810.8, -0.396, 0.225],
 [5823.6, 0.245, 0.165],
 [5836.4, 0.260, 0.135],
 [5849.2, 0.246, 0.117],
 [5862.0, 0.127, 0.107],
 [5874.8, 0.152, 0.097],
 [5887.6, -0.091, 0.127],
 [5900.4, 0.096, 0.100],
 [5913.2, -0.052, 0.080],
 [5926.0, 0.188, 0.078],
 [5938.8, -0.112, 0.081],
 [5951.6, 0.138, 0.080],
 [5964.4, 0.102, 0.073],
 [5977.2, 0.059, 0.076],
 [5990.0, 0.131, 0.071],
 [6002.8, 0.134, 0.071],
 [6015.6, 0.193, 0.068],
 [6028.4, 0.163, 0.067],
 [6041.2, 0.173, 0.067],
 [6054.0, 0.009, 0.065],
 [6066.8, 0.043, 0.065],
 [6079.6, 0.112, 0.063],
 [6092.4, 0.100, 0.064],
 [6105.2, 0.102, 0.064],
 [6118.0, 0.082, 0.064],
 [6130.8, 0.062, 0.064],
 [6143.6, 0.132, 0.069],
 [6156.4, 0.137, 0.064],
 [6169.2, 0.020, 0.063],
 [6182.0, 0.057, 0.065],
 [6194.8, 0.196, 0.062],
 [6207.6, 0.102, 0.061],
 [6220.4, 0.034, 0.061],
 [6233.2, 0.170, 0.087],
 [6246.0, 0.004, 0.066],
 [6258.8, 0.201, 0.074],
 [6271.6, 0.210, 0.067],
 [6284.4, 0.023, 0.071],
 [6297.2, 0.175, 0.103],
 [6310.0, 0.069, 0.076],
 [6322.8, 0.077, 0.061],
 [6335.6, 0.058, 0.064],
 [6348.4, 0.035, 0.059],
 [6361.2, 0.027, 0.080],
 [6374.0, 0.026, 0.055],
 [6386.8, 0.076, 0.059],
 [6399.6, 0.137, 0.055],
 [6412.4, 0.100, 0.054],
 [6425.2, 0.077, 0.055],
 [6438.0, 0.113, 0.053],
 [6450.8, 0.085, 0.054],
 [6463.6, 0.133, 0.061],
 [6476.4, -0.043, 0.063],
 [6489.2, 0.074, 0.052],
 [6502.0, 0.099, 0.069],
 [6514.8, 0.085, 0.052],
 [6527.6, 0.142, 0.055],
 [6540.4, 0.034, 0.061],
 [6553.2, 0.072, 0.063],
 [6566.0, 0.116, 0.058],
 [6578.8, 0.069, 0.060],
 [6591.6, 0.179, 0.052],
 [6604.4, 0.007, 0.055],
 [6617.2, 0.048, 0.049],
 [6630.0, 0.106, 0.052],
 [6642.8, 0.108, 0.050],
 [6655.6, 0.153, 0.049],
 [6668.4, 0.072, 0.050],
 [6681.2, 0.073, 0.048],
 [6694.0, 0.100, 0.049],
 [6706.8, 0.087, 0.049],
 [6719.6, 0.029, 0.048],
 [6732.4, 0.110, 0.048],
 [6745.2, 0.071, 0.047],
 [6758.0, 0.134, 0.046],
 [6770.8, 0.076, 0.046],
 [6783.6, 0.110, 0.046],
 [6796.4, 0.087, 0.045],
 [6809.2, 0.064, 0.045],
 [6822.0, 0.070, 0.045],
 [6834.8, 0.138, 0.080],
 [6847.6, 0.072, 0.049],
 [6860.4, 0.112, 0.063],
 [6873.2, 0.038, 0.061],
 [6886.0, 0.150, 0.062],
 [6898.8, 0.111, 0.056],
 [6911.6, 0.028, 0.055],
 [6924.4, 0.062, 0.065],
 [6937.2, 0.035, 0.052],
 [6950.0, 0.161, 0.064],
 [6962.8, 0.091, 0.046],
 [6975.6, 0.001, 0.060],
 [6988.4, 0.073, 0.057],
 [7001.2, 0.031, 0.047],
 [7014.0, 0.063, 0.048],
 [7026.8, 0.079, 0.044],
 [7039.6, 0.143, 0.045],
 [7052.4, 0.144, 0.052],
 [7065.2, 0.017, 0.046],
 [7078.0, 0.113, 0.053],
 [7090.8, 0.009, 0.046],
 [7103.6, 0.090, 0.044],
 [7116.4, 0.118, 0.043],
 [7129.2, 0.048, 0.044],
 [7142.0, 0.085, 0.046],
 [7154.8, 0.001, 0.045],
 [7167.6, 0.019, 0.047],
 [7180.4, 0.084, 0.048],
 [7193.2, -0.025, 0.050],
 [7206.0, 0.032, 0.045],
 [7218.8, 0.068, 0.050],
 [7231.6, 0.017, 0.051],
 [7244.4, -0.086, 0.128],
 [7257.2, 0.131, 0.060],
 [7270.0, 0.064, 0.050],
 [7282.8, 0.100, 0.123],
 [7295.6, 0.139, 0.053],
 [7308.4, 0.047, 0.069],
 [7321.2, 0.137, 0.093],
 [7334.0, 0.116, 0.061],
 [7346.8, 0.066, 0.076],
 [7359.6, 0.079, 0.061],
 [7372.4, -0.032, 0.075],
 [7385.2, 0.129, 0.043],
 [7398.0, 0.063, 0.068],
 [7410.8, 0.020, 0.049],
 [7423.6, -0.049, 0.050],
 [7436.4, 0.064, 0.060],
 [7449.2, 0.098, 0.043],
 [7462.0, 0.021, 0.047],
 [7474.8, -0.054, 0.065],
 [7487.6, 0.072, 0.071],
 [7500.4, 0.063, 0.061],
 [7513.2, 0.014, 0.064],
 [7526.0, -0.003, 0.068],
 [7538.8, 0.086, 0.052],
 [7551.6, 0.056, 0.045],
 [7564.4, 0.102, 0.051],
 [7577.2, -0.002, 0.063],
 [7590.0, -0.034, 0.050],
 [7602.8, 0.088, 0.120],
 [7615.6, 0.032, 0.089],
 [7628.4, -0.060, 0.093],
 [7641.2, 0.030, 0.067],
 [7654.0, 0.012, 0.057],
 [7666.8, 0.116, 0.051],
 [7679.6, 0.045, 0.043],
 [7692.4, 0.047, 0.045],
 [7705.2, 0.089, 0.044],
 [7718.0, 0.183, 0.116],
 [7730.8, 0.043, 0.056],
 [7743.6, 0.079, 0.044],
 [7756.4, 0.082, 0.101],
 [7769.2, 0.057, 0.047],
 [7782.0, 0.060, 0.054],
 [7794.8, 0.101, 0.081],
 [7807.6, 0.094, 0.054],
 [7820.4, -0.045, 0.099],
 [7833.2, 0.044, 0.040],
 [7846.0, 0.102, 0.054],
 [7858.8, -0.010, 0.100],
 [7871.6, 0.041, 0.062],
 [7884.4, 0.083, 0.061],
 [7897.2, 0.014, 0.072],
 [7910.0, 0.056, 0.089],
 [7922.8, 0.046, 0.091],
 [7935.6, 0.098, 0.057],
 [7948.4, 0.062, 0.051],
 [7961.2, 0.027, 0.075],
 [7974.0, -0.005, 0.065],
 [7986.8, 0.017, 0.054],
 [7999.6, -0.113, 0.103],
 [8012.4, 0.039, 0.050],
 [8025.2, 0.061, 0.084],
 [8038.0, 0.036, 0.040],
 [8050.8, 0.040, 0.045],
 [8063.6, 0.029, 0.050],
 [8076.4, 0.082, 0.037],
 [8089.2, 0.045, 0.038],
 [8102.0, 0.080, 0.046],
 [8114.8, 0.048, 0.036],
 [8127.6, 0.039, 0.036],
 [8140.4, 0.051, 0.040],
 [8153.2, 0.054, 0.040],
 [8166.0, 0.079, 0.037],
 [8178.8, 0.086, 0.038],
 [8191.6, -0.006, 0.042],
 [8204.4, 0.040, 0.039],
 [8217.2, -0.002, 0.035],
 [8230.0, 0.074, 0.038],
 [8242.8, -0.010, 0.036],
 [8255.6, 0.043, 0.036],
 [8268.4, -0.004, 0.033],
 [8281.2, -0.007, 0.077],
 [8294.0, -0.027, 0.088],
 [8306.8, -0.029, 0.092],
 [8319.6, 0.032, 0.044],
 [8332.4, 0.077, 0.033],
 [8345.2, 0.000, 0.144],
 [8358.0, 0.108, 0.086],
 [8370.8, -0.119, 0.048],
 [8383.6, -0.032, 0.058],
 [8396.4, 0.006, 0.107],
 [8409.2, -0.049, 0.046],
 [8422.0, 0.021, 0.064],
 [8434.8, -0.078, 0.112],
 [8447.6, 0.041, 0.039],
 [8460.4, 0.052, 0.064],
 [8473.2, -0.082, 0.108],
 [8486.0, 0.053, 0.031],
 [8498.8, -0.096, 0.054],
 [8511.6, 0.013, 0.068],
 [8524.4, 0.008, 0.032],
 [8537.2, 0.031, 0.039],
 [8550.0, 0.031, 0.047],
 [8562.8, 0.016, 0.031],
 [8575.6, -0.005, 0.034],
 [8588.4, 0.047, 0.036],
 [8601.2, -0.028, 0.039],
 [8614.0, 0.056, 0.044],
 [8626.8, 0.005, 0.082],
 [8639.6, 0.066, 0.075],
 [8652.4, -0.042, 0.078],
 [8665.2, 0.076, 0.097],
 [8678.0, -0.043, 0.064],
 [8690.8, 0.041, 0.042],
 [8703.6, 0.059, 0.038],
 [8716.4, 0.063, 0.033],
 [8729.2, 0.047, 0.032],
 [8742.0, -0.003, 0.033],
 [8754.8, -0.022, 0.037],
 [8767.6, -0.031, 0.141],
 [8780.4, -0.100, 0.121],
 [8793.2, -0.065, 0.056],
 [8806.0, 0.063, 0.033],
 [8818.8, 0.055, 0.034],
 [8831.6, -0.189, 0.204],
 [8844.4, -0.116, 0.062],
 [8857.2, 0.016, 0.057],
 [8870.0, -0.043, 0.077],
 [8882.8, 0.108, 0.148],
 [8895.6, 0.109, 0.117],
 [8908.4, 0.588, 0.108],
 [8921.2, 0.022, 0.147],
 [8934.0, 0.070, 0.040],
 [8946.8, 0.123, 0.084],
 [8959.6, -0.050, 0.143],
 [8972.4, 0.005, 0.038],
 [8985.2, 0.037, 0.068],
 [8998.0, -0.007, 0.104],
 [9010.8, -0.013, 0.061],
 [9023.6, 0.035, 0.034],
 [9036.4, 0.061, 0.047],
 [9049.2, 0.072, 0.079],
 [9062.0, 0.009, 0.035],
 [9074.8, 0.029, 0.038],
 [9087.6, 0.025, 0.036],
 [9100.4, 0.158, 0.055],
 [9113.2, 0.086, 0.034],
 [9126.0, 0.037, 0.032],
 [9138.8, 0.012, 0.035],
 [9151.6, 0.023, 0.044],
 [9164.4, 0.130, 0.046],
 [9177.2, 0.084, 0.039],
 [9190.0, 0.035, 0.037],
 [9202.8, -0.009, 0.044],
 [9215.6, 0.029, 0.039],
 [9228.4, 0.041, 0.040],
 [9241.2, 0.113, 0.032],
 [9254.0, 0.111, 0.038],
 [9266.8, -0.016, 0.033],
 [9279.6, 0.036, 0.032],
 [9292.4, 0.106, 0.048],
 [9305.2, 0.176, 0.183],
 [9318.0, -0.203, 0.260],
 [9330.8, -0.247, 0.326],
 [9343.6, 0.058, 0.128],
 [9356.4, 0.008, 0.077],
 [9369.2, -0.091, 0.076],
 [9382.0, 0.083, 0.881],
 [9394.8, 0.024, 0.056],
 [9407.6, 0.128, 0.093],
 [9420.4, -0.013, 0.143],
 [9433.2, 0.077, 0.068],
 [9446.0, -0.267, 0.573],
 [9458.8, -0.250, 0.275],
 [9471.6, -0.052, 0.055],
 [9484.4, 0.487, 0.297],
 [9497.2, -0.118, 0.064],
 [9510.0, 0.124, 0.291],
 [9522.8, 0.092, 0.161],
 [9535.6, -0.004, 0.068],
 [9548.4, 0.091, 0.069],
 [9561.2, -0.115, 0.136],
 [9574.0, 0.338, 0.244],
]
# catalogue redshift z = 1.39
